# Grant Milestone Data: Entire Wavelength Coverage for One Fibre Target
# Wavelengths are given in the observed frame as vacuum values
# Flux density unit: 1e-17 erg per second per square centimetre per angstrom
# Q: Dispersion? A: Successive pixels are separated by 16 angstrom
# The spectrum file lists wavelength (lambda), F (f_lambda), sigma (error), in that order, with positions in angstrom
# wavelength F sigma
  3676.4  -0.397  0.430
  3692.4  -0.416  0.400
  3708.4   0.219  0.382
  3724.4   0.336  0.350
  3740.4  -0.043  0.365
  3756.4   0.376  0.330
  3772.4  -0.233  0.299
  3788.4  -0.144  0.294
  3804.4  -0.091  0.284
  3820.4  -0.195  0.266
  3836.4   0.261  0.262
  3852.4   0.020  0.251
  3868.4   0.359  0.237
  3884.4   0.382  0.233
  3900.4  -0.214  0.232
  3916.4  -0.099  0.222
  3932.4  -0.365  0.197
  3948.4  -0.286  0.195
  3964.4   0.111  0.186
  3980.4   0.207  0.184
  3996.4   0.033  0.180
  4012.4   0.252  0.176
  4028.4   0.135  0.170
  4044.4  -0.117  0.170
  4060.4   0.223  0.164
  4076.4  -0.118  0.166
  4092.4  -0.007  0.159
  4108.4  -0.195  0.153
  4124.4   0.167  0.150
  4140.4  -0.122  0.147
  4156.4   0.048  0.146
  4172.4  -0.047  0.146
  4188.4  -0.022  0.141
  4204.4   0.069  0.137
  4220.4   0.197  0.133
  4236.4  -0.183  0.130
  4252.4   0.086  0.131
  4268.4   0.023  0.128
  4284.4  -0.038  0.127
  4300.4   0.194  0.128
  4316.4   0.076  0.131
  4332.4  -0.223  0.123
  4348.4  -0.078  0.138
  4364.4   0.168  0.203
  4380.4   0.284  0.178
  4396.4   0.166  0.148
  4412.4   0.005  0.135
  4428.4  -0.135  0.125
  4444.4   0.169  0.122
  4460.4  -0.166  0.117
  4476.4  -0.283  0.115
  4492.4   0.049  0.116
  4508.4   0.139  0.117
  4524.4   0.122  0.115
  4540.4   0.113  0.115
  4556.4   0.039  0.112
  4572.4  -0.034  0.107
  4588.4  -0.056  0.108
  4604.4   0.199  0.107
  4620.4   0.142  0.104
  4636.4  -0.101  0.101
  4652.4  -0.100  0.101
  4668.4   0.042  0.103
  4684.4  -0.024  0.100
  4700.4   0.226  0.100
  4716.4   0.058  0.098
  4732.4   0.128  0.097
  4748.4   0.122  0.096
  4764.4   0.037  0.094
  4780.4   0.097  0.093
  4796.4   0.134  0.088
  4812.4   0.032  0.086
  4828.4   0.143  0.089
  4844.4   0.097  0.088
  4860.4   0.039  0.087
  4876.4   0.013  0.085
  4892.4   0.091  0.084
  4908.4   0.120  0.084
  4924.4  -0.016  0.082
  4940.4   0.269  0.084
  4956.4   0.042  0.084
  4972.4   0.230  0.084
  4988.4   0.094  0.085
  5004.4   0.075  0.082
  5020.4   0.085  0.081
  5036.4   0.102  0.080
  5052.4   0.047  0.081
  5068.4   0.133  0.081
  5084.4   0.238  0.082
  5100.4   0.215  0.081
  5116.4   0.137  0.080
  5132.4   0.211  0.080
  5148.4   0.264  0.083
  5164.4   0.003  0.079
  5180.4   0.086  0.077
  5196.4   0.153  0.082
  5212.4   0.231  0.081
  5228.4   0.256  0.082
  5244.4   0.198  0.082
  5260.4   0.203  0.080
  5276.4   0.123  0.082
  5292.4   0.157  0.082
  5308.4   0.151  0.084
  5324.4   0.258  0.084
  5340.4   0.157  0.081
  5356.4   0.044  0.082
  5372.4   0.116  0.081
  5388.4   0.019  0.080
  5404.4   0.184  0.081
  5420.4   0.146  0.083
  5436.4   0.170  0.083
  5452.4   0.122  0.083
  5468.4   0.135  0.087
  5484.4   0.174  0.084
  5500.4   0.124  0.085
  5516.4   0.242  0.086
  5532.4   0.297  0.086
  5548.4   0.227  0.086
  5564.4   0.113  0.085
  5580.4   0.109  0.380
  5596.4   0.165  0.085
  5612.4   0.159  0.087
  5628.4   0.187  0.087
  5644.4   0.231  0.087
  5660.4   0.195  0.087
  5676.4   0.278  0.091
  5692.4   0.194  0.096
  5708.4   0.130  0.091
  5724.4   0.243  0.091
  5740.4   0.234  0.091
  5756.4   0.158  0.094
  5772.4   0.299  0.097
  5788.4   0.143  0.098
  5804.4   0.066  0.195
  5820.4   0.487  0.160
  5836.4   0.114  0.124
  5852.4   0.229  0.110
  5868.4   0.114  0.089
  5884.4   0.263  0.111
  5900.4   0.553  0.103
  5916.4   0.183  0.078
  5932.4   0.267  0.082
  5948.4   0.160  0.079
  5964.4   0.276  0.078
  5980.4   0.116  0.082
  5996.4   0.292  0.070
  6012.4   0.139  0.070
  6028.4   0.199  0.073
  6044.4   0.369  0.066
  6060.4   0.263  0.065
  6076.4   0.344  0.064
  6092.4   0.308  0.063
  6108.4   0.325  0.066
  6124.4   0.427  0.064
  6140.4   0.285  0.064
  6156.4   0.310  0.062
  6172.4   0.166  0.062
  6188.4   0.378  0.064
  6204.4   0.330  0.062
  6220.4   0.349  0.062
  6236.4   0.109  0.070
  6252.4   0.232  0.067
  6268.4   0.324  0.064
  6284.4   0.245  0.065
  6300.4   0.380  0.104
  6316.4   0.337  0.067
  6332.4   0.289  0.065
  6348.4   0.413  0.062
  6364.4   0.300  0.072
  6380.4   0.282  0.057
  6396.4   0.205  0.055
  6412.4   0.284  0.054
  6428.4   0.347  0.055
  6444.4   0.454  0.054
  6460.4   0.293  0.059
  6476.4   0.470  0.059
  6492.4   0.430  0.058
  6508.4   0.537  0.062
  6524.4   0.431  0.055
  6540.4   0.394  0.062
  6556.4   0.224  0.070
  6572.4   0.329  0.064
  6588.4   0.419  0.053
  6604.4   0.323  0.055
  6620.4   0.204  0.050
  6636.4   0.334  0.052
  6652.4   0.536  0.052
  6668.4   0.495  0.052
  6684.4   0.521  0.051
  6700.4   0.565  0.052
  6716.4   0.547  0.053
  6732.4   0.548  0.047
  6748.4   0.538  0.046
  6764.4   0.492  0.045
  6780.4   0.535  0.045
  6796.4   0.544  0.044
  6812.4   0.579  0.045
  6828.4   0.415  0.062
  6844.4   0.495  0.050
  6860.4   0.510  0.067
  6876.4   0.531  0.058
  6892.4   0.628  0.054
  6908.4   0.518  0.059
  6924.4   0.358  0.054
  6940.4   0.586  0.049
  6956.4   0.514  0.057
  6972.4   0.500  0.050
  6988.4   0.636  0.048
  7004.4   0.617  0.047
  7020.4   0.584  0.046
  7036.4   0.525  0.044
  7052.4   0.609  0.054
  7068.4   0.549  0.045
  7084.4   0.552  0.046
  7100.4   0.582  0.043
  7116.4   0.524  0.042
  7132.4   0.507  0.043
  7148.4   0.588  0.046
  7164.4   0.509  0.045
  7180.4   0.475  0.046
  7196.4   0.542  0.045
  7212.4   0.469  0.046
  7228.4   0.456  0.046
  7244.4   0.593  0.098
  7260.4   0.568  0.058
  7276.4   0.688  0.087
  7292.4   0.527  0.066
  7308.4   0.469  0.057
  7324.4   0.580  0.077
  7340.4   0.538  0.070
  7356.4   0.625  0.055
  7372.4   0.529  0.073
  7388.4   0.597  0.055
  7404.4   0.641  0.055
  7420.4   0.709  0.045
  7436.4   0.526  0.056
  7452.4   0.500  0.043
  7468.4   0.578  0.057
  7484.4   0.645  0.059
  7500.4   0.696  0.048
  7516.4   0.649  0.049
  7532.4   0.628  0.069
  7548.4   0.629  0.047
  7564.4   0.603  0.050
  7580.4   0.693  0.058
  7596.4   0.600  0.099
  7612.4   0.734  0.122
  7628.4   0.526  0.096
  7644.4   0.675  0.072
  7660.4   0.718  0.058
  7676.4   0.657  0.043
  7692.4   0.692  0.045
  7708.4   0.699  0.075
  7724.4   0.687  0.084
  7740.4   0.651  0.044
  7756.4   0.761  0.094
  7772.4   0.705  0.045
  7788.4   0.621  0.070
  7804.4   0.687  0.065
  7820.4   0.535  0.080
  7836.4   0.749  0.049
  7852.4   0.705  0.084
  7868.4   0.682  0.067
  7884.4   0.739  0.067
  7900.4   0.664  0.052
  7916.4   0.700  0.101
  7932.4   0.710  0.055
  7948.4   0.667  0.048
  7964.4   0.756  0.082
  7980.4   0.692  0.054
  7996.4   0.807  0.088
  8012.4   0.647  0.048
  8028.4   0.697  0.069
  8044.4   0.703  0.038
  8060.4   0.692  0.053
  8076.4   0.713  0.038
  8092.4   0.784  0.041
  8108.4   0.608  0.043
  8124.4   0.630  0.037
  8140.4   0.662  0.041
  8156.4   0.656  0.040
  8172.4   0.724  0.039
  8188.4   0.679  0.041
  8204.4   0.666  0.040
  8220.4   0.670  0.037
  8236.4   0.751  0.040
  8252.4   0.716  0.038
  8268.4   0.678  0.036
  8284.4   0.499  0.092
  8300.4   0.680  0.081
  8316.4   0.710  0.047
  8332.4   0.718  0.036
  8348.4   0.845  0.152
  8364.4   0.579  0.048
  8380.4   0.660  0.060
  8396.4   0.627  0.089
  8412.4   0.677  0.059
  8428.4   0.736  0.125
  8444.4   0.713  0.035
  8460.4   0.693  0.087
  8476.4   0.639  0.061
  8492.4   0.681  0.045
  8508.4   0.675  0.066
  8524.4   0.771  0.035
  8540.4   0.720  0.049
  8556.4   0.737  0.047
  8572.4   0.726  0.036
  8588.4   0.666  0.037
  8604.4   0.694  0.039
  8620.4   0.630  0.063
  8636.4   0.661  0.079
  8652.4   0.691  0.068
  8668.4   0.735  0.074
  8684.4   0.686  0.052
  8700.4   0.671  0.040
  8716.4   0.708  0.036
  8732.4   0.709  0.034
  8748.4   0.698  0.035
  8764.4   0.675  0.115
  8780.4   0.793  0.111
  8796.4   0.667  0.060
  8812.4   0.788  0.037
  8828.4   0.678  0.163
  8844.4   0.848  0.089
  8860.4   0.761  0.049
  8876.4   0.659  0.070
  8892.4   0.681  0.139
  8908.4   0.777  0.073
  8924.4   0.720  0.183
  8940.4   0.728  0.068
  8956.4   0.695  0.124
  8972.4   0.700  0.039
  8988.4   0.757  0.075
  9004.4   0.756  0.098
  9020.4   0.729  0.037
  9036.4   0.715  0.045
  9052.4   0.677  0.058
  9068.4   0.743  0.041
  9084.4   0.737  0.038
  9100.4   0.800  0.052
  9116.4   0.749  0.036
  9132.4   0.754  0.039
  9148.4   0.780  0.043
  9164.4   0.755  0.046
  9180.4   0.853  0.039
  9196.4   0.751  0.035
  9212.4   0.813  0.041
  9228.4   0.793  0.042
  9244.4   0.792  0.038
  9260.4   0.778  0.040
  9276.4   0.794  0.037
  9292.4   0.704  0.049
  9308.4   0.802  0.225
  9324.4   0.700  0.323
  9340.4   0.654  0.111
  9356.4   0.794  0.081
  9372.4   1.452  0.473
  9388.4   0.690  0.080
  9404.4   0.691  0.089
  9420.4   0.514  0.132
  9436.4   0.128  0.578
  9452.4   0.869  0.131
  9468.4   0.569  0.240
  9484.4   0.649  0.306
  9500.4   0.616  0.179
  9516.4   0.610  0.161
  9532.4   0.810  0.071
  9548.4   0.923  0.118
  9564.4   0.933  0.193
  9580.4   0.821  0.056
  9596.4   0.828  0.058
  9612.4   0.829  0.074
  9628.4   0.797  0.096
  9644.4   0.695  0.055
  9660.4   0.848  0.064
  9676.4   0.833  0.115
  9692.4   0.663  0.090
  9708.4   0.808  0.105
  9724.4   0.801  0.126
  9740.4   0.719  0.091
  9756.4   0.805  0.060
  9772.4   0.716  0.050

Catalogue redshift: 0.666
